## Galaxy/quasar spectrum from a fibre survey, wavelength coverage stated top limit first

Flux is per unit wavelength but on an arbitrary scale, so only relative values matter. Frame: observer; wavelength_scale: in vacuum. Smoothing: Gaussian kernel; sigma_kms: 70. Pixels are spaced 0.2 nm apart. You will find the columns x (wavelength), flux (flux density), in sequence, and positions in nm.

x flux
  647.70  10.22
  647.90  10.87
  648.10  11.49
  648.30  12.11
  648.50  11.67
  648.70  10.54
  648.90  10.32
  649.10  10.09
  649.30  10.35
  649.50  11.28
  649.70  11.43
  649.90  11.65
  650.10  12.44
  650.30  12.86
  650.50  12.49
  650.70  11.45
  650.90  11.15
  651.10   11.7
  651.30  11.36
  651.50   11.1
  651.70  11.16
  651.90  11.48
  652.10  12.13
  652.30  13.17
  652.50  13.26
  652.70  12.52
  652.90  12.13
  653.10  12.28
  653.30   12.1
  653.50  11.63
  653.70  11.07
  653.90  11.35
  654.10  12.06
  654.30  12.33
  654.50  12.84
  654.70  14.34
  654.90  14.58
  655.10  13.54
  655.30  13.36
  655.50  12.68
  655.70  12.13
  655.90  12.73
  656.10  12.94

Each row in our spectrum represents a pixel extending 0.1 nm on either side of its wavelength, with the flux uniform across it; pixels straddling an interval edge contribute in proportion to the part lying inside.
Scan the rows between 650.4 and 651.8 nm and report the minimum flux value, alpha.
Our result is 11.1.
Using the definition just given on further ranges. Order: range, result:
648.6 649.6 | 10.09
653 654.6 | 11.07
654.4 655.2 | 12.84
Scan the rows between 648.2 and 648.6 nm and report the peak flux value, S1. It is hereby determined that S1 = 12.11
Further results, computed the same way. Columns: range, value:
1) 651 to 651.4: 11.7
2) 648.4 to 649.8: 11.67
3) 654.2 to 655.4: 14.58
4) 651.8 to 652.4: 13.17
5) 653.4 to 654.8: 14.34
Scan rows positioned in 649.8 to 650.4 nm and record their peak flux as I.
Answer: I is 12.86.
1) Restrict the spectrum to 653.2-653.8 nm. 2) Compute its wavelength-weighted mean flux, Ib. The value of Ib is 11.6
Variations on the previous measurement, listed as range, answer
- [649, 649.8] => 10.8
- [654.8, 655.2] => 14.1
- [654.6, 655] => 14.5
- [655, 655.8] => 12.9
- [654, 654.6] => 12.4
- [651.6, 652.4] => 12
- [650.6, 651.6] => 11.4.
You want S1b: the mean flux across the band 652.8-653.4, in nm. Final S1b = 12.2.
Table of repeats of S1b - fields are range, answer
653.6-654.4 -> 11.7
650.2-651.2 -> 11.9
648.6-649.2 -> 10.3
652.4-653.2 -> 12.5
